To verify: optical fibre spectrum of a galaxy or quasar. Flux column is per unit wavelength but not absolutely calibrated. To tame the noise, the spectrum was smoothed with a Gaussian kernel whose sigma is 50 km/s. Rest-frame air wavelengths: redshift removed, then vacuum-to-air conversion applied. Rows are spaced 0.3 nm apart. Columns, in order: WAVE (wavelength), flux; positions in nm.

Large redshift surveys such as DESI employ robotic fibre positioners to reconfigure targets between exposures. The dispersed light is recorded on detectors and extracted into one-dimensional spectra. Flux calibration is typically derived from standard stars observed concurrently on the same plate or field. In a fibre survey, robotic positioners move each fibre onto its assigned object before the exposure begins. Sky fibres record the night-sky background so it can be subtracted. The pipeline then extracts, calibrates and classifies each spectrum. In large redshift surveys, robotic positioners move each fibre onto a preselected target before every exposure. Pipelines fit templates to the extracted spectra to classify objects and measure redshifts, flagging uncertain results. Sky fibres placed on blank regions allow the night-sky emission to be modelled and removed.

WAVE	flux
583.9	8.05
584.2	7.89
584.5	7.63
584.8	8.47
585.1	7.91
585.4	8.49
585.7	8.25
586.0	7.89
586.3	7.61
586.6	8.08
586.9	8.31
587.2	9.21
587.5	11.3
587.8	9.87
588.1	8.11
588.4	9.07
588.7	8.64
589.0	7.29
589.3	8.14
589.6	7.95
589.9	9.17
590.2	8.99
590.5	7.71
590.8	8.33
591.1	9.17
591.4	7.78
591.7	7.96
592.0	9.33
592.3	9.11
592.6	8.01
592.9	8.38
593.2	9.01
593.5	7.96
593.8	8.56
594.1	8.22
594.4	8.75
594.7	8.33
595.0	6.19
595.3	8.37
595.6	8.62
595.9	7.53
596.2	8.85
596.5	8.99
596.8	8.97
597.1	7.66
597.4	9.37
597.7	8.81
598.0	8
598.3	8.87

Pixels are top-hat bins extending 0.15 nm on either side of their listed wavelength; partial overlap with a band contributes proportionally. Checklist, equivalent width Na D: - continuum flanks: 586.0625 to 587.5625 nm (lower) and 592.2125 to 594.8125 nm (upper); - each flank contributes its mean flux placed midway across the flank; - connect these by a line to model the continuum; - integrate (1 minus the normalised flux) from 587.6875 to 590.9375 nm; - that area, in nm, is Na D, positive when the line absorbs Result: 0.058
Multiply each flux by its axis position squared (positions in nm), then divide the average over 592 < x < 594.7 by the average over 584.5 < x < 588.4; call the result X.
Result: 1.02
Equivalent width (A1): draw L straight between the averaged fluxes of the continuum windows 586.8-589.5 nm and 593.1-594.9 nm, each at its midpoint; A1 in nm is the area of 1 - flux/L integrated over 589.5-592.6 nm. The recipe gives 0.04 nm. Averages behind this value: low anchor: 8.88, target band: 8.53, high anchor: 8.39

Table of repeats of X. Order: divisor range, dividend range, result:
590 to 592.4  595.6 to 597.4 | 1.01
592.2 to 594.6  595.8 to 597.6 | 1.02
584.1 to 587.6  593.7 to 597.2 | 1.02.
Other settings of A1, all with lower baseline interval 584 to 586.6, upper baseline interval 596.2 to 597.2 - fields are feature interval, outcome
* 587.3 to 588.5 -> -0.21 nm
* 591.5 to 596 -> 0.09 nm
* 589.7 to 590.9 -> -0.04 nm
